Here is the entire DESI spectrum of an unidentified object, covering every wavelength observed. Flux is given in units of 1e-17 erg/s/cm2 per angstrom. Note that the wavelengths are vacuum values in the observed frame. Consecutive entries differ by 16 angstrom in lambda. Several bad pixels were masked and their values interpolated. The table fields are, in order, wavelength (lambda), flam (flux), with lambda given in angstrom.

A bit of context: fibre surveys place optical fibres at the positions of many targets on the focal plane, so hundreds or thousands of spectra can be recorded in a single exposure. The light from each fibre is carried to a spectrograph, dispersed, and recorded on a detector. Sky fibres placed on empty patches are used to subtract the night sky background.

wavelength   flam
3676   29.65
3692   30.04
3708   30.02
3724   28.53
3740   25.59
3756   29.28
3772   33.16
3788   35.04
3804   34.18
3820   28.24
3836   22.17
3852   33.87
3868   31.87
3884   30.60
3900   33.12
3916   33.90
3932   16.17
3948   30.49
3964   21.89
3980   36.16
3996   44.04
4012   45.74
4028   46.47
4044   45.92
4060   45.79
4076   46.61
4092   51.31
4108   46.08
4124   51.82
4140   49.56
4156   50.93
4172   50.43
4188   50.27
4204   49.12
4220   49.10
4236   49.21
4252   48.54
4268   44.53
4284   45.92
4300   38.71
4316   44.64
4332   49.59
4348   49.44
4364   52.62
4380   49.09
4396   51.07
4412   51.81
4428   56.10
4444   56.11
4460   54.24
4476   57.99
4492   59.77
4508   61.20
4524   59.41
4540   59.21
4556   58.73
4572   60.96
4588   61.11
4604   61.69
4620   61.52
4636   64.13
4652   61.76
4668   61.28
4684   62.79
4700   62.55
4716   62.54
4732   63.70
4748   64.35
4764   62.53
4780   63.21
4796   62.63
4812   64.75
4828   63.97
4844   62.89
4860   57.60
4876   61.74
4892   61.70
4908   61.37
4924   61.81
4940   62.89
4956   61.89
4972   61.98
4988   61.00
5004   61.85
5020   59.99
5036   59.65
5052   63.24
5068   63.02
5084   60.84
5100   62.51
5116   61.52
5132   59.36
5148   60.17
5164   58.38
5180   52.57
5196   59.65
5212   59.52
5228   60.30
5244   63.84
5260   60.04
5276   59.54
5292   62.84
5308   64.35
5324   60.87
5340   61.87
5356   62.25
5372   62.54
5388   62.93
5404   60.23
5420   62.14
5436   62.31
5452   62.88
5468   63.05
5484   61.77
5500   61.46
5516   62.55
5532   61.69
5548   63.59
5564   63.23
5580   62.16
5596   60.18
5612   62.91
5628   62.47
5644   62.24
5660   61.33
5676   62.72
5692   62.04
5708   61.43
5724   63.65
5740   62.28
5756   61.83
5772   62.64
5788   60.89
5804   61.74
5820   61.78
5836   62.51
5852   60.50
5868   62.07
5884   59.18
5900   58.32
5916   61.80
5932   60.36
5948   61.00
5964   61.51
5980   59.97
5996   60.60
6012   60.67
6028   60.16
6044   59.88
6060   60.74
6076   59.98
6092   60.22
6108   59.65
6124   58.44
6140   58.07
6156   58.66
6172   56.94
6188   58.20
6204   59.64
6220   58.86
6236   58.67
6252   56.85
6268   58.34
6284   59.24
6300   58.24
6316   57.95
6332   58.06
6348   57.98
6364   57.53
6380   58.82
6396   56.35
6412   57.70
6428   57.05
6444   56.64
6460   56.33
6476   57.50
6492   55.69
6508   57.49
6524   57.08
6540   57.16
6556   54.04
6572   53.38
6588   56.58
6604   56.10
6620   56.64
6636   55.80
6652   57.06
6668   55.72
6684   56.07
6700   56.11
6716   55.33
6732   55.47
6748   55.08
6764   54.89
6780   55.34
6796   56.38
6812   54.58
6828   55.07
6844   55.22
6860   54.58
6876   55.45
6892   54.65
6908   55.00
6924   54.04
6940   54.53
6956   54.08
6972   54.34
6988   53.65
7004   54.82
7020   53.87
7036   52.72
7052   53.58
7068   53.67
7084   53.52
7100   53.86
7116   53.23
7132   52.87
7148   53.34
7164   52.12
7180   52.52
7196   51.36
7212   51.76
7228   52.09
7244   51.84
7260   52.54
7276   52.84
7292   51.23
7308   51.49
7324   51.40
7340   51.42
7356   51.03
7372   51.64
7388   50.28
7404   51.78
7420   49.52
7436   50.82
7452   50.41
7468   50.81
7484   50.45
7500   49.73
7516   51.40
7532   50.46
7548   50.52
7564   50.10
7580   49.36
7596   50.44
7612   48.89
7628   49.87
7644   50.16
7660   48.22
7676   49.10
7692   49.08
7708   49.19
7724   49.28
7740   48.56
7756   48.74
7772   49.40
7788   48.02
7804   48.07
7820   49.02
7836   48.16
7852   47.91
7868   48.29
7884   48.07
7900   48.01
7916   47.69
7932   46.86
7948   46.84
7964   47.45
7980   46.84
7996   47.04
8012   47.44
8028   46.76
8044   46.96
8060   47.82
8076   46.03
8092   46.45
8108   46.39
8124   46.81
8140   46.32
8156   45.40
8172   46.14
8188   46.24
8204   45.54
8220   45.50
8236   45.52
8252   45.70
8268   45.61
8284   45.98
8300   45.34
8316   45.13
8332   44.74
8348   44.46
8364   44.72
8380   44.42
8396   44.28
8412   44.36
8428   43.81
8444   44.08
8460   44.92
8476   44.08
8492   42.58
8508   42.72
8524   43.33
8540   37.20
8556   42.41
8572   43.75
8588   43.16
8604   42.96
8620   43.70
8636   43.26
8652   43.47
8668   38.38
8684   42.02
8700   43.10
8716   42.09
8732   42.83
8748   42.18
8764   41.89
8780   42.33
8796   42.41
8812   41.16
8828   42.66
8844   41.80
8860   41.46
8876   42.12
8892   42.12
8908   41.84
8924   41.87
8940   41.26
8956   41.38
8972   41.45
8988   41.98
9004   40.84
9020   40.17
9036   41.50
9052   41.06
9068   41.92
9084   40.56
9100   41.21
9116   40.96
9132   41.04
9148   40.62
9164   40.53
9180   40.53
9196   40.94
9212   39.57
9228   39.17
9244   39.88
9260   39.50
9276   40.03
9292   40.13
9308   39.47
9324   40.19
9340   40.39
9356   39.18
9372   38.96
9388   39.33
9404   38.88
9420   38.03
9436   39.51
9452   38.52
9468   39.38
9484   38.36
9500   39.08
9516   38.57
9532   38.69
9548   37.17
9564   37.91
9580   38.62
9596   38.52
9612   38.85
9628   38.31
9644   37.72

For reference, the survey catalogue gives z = 0.00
